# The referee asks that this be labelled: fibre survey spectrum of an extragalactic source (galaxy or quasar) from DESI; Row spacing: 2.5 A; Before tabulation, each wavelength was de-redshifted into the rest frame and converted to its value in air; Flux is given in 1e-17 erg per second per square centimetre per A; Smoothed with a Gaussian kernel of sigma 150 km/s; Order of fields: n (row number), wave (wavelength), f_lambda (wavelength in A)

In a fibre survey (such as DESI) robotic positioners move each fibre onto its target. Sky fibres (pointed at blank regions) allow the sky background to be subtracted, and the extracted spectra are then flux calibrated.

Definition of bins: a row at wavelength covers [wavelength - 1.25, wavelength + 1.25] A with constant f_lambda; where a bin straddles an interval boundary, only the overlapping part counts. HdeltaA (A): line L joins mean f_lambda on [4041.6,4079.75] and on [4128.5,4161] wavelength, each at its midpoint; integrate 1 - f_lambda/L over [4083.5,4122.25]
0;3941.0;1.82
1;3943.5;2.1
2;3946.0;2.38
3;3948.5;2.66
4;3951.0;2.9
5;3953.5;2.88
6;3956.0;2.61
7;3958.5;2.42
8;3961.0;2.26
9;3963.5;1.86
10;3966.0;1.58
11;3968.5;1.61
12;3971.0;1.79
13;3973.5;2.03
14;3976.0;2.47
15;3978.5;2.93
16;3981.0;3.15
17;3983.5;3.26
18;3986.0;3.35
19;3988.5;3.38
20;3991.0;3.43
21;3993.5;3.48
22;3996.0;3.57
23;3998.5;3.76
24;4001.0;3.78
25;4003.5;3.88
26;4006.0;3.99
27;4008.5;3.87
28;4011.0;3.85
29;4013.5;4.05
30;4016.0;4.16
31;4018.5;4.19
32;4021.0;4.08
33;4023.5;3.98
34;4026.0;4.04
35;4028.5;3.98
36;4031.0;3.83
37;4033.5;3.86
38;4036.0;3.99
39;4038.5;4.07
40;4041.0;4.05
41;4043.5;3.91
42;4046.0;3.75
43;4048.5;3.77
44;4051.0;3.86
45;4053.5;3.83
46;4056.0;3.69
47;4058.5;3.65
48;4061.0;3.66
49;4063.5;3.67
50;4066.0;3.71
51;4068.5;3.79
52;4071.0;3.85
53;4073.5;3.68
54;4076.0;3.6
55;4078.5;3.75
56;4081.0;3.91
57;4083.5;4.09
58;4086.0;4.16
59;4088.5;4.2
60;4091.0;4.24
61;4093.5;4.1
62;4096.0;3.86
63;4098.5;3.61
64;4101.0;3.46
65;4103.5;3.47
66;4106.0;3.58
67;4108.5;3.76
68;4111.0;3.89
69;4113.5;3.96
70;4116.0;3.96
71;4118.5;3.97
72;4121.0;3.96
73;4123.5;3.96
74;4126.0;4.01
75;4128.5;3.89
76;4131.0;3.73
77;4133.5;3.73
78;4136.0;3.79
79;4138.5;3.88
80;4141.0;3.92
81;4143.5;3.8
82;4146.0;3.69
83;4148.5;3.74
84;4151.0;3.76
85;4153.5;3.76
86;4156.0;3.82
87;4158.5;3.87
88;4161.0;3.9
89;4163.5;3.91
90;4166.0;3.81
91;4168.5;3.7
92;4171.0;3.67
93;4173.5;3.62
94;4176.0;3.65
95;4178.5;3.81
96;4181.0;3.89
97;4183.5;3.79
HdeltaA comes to -1.14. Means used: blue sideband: 3.75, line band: 3.89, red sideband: 3.8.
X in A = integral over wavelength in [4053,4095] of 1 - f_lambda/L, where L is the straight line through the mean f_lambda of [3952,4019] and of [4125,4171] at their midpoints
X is -4.5 A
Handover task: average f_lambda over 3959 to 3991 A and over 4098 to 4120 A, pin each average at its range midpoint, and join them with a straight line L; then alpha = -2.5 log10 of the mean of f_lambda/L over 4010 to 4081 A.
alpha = -0.23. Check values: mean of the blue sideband 2.51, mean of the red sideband 3.75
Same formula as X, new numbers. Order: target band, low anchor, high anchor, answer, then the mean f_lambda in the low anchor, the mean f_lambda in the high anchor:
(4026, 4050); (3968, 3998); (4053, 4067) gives -3.1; 2.92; 3.69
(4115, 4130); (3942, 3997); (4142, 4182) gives -1.8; 2.63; 3.78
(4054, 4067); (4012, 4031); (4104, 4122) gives 0.9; 4.05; 3.85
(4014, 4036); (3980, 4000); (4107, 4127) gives -2.8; 3.43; 3.93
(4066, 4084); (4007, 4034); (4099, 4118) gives 0.2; 3.99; 3.73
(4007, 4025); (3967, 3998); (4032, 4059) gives -3.3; 2.88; 3.86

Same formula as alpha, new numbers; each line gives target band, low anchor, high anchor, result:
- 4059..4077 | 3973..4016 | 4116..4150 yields -0.01 mag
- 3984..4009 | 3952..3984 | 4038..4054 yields -0.24 mag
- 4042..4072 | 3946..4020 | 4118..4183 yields -0.11 mag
